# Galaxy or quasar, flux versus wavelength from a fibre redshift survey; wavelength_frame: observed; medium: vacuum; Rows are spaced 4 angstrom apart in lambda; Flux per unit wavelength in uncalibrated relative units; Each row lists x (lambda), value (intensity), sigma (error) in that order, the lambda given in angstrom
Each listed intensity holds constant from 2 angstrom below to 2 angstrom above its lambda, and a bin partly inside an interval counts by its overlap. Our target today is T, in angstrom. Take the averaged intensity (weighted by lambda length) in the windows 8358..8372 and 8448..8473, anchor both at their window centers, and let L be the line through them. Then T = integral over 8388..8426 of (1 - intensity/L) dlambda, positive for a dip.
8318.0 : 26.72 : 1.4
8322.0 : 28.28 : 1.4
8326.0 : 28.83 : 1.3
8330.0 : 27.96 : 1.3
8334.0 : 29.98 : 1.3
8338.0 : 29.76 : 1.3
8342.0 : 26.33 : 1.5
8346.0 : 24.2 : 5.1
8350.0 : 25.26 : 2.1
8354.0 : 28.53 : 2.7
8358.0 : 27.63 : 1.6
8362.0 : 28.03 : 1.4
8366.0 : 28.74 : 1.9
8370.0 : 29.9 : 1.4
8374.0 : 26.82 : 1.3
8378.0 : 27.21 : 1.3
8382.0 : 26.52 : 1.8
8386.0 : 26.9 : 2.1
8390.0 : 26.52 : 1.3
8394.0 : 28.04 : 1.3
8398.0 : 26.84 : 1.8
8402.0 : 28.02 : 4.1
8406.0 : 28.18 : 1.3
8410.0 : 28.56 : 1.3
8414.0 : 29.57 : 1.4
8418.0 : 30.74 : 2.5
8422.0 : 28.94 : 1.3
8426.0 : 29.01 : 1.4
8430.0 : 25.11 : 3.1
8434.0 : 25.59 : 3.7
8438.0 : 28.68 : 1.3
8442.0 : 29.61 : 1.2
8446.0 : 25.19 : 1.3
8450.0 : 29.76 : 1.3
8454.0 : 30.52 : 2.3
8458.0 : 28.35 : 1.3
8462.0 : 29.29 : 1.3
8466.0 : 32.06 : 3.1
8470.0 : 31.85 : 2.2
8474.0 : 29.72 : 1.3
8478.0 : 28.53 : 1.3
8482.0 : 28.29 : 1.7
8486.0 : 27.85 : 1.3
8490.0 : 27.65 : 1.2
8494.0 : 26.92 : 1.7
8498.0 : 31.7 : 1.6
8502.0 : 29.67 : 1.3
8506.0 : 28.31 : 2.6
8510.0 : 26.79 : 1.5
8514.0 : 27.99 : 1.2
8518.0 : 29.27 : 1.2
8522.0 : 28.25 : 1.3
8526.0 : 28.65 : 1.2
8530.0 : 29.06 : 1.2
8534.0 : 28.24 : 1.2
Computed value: 1.3 angstrom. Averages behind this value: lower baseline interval 28.7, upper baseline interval 30.3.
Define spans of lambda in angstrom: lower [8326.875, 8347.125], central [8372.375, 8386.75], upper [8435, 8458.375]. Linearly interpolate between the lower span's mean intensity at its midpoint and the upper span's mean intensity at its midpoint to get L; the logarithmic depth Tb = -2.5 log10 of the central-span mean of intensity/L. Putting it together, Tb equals 0.05 mag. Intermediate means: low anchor 27.9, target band 26.9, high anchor 28.6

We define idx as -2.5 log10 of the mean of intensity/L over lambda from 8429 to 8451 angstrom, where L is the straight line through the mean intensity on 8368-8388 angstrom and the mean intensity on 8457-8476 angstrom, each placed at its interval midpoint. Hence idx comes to 0.083 mag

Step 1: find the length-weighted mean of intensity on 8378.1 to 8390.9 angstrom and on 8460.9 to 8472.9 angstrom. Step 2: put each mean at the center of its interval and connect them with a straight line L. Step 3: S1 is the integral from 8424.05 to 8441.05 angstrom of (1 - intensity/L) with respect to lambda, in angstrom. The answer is 1.2 angstrom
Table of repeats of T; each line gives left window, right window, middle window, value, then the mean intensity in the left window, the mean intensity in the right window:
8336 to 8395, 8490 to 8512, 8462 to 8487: -1.3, 27.3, 28.6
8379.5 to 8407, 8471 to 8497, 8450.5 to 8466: -0.9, 27.3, 28.4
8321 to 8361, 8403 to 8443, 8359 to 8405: 0.7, 27.7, 28.4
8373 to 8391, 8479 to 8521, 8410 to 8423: -1.1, 26.8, 28.4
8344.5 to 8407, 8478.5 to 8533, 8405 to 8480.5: -2.6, 27.3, 28.5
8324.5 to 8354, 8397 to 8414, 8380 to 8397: 0.6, 27.5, 28.2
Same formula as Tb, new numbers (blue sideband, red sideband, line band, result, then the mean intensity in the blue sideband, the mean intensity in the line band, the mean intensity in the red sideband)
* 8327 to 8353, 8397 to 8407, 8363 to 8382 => -0.02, 27.4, 28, 27.7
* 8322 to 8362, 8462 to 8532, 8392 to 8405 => 0.02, 27.7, 27.7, 29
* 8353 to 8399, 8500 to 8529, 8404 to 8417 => -0.04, 27.6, 28.9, 28.4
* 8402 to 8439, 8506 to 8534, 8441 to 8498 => -0.03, 28.2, 29.1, 28.3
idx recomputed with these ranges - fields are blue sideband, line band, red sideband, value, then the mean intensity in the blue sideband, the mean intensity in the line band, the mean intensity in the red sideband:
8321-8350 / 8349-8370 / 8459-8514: 0.00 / 27.7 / 28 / 29.1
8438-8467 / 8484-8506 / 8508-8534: 0.00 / 29.1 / 28.7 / 28.3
